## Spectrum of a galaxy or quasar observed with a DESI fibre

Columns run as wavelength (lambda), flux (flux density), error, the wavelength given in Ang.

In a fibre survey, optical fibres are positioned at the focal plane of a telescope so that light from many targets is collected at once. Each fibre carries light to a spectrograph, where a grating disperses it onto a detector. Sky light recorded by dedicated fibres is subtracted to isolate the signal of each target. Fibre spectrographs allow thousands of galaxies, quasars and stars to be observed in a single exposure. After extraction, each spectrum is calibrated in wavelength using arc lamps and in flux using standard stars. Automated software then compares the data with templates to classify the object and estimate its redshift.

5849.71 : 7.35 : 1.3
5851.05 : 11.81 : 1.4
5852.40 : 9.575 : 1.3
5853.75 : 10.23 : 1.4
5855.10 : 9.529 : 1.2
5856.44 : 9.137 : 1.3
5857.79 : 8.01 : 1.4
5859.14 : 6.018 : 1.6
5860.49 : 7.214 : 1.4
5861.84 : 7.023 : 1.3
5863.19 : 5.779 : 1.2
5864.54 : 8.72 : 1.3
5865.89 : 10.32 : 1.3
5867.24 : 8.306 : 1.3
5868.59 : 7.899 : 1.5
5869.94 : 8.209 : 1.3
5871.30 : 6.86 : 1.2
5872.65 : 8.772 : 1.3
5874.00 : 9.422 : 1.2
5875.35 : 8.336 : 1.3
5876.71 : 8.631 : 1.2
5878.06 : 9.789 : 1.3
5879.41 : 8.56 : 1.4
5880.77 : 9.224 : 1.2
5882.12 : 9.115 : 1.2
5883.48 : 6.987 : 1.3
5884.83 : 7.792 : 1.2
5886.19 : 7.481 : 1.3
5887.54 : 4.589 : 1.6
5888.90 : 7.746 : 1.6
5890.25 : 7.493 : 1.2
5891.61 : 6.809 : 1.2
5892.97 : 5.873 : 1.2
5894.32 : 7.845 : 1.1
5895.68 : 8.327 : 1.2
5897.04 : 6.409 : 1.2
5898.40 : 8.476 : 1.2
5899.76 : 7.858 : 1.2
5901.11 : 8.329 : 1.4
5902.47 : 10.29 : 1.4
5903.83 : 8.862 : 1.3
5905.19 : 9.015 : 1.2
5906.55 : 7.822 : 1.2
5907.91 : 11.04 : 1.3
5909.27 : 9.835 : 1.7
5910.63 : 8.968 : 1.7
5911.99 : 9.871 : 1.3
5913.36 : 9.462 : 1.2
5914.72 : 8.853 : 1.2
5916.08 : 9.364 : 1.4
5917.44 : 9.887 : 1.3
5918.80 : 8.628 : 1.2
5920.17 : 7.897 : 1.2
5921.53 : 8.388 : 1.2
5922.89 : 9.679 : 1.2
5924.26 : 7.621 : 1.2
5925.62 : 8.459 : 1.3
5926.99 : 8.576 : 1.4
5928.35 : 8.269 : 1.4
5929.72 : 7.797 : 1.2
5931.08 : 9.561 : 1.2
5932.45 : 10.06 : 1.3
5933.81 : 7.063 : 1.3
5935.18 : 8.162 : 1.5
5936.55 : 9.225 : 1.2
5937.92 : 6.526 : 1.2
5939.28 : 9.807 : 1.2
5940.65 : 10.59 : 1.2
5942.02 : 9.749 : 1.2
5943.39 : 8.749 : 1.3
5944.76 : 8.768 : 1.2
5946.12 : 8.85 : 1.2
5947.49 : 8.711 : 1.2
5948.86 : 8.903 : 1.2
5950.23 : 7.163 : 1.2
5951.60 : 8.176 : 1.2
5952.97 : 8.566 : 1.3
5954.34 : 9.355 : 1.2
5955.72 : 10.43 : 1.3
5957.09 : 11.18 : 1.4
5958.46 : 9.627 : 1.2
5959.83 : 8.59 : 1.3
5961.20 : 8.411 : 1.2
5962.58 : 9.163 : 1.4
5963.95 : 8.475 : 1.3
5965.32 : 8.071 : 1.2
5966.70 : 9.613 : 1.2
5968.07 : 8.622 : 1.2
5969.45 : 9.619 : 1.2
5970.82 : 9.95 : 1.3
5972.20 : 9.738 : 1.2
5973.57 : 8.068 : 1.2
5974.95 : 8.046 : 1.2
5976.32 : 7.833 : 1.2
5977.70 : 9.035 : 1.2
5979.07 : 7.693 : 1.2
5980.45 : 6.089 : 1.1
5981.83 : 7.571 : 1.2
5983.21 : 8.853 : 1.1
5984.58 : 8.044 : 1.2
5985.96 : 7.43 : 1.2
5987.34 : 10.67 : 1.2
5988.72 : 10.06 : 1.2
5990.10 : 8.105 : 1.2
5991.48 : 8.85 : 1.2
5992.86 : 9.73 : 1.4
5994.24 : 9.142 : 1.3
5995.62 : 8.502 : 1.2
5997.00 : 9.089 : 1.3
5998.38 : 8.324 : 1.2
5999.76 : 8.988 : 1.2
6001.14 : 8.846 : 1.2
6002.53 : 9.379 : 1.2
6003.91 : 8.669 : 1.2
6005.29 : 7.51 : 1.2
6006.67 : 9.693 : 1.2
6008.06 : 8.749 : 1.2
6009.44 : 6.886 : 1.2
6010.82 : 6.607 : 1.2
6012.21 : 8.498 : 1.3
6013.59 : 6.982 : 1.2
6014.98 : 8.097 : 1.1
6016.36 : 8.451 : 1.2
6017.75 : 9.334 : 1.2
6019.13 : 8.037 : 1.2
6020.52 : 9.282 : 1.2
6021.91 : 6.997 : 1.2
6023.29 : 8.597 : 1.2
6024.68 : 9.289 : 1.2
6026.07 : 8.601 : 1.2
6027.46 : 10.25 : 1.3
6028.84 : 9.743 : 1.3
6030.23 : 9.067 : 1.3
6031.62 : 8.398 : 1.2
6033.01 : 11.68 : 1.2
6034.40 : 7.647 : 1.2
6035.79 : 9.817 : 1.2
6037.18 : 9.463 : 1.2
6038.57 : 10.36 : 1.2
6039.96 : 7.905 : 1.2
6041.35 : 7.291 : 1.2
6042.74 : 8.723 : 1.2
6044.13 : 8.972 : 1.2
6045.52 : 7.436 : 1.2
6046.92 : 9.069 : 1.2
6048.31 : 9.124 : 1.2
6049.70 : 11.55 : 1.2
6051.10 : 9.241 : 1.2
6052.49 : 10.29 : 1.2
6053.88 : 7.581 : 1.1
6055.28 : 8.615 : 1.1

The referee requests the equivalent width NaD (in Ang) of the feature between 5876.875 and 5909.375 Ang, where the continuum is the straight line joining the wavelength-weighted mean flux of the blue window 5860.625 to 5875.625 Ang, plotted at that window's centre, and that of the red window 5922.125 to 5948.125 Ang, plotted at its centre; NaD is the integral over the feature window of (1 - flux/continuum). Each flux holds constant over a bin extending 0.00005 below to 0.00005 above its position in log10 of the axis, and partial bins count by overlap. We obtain 0.88 Ang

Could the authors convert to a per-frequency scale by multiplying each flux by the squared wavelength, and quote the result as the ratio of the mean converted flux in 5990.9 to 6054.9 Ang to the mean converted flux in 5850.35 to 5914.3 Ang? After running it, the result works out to 1.1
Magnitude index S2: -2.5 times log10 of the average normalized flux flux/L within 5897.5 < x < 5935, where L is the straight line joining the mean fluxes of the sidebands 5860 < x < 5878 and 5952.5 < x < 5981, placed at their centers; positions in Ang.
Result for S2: -0.04 mag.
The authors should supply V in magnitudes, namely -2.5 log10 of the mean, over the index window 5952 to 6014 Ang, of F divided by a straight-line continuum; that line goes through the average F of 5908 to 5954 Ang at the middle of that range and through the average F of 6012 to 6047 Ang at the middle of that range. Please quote 0.01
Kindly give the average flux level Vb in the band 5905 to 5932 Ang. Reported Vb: 8.96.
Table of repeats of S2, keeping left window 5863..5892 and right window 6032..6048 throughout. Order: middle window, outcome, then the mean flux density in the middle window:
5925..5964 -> -0.054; 8.87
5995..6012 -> 0.039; 8.44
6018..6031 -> -0.004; 8.89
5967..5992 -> 0.004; 8.59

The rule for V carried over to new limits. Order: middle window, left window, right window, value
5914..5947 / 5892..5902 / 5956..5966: -0.05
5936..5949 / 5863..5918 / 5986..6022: -0.06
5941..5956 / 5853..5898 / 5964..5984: -0.06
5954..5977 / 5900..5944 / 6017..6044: -0.02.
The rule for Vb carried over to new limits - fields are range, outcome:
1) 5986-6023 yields 8.57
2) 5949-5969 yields 8.96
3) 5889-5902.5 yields 7.65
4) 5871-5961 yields 8.6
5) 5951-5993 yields 8.82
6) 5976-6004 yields 8.62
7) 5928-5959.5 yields 8.93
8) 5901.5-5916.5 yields 9.38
